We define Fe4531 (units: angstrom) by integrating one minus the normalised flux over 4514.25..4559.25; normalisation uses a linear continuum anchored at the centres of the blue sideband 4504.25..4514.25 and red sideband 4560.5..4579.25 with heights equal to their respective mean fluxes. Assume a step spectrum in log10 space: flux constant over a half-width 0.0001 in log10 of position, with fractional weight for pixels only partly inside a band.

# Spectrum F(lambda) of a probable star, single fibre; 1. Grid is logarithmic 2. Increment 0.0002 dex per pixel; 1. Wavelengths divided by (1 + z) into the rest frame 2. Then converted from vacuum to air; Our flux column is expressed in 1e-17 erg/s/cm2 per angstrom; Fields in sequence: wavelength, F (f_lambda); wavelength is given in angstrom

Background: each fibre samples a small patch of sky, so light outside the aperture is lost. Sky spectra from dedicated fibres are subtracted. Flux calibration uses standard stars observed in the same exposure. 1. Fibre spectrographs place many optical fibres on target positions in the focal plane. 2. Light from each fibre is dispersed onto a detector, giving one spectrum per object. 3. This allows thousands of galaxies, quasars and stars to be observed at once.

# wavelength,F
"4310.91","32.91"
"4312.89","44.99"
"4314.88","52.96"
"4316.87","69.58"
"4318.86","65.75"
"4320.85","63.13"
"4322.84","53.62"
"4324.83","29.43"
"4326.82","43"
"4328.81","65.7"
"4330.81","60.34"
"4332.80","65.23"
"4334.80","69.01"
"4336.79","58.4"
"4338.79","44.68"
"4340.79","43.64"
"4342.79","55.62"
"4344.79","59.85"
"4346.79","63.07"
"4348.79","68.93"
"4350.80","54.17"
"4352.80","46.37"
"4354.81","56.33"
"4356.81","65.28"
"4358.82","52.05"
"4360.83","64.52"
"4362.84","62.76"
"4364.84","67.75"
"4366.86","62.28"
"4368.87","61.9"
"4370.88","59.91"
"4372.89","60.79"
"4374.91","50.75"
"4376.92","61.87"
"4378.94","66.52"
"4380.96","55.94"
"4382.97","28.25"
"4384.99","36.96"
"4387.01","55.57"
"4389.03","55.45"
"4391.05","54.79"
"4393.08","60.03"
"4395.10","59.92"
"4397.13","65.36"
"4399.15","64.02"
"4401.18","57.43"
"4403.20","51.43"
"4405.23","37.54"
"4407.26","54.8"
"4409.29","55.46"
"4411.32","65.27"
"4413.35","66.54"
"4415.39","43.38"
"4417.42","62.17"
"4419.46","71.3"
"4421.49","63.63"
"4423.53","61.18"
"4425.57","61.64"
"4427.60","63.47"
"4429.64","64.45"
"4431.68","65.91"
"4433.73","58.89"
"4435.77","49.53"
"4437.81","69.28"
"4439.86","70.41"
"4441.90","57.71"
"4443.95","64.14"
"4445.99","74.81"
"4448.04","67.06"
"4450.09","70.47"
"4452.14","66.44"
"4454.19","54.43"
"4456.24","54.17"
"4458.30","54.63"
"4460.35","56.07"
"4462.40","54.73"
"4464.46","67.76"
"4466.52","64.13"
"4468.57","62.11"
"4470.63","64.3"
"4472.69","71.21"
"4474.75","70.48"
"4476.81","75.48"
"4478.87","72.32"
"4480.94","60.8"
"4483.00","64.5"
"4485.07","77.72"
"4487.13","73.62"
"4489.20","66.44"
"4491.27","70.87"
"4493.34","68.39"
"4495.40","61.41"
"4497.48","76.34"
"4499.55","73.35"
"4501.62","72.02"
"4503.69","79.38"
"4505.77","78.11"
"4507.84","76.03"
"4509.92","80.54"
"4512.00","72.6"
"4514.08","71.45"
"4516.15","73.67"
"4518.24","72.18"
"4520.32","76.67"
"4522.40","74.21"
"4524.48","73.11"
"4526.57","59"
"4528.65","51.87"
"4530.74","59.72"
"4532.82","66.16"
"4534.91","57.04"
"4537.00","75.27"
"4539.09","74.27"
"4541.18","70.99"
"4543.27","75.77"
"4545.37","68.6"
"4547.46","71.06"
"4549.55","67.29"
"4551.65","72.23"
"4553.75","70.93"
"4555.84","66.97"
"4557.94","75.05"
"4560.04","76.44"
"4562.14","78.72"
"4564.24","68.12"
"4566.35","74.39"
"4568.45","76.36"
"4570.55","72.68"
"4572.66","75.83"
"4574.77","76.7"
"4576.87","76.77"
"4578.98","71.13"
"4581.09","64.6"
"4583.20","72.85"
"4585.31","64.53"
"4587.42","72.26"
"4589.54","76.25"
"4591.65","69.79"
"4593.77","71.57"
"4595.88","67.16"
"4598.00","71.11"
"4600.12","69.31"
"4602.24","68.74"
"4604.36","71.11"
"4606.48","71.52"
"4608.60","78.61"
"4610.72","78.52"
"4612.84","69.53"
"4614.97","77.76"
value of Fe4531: 3.76 angstrom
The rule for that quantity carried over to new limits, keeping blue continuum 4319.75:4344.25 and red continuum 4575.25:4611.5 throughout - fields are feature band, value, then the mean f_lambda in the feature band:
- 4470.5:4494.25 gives -2.1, 69.9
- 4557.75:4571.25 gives -0.9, 74.6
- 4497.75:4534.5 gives -2.5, 71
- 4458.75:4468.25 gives 0.4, 60.5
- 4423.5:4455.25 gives -1.2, 63.8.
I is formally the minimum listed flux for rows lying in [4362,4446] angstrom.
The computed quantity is 28.25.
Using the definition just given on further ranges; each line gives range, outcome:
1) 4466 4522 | 60.8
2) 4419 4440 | 49.53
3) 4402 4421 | 37.54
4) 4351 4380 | 46.37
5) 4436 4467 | 54.17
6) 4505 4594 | 51.87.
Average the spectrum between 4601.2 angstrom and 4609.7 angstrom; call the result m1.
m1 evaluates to 72.6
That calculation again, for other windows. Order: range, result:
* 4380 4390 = 46.4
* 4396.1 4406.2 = 55.2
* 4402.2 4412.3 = 52.9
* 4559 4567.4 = 74.4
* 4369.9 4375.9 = 57.1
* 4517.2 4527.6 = 71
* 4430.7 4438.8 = 60.8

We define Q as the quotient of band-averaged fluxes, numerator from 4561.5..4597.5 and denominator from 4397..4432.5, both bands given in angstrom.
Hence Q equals 1.2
